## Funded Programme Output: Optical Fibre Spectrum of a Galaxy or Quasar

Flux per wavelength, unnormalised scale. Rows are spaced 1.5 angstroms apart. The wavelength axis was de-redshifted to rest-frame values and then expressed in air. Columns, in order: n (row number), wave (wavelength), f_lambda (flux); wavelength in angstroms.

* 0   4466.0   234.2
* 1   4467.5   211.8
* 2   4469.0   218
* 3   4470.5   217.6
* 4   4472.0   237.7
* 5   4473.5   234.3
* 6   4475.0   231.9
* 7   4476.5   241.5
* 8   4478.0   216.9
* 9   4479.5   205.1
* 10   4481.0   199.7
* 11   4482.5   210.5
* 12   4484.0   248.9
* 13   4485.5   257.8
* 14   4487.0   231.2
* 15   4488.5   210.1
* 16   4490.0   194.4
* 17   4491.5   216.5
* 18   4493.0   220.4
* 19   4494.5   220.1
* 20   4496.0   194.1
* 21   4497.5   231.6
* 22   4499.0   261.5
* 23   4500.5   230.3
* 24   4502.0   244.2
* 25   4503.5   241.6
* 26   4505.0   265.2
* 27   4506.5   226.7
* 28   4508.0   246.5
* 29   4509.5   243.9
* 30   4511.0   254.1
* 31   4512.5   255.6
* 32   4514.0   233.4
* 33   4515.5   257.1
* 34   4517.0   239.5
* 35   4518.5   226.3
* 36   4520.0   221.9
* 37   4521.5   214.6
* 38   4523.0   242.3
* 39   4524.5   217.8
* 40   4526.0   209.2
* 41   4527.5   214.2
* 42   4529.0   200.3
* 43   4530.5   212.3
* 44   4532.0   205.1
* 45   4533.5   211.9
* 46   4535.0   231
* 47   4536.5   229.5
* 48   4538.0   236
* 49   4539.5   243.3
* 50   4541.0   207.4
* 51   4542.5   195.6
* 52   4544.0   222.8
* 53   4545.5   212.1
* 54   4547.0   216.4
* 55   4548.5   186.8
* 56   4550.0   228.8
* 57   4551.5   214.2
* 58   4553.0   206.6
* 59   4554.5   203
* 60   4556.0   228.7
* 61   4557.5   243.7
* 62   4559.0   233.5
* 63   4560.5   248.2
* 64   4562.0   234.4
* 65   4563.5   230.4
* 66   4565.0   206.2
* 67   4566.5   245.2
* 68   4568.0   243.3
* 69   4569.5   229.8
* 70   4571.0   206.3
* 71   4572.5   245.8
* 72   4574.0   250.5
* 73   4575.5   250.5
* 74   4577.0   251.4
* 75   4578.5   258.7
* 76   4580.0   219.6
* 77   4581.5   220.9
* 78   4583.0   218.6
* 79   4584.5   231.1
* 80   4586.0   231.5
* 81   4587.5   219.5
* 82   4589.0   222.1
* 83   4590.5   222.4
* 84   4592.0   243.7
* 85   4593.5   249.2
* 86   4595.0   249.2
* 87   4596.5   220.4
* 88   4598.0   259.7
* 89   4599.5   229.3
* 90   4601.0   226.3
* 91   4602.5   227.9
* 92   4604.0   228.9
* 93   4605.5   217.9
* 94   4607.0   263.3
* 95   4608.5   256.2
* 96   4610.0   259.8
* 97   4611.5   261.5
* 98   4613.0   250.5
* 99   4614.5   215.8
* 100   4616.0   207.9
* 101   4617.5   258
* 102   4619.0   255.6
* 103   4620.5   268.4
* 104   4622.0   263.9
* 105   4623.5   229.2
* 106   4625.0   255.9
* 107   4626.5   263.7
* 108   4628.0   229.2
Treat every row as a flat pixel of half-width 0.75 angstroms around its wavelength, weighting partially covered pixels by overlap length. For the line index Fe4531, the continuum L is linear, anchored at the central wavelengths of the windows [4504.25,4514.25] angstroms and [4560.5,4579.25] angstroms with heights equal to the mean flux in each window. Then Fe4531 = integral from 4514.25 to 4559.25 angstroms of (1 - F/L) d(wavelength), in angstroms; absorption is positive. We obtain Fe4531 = 4.20 angstroms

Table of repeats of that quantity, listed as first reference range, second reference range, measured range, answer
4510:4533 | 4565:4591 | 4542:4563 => 0.9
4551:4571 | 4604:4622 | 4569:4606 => 0.6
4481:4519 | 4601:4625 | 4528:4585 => 3.3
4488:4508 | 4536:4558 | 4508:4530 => -0.7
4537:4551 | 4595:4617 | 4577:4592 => 0.1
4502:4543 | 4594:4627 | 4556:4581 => 0.0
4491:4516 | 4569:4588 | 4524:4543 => 1.6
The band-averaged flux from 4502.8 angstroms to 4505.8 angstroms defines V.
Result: 253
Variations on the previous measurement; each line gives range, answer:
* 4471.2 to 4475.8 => 235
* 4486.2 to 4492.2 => 213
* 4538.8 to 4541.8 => 225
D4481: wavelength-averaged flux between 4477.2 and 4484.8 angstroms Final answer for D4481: 217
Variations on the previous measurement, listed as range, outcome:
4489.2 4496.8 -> 209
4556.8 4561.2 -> 242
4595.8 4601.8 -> 234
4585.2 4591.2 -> 224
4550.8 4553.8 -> 210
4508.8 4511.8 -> 249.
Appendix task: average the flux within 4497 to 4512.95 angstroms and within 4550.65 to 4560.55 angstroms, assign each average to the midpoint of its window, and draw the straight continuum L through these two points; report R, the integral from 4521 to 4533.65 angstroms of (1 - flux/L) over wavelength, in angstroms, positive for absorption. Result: 1.2 angstroms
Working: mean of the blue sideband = 246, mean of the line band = 214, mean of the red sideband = 224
